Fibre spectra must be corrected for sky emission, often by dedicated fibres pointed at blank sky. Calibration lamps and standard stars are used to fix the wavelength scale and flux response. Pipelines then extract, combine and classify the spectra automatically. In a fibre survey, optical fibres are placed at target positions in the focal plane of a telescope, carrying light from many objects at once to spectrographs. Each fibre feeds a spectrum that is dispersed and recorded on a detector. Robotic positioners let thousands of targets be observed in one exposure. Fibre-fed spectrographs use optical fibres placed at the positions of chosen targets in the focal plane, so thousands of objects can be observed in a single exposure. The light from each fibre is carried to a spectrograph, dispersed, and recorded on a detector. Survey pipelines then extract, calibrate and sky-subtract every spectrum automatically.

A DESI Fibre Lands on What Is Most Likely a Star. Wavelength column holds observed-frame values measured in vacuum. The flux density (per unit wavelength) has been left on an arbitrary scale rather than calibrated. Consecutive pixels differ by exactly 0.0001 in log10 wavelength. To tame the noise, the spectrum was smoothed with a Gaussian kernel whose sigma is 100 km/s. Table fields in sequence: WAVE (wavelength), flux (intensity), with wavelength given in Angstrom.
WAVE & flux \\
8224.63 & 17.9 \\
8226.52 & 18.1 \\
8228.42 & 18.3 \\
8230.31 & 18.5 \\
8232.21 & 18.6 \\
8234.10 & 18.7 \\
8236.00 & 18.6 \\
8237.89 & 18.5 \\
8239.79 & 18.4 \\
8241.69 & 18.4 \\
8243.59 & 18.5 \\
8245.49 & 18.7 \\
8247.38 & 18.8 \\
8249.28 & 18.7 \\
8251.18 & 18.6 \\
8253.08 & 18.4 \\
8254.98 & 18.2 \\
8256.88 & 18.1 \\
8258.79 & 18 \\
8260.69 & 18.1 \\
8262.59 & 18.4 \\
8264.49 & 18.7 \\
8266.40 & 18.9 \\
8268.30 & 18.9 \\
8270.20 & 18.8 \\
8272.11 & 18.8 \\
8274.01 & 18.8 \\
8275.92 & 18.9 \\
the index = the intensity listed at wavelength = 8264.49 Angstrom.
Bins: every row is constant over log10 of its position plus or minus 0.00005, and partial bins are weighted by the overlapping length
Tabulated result 18.7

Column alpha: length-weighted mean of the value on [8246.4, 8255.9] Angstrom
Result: 18.6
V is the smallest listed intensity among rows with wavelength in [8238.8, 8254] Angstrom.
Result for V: 18.4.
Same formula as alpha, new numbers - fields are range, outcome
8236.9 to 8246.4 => 18.5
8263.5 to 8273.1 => 18.8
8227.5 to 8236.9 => 18.5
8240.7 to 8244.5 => 18.4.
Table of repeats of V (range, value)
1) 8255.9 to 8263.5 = 18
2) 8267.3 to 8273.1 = 18.8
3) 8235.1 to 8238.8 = 18.5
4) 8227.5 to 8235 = 18.3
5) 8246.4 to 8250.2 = 18.7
